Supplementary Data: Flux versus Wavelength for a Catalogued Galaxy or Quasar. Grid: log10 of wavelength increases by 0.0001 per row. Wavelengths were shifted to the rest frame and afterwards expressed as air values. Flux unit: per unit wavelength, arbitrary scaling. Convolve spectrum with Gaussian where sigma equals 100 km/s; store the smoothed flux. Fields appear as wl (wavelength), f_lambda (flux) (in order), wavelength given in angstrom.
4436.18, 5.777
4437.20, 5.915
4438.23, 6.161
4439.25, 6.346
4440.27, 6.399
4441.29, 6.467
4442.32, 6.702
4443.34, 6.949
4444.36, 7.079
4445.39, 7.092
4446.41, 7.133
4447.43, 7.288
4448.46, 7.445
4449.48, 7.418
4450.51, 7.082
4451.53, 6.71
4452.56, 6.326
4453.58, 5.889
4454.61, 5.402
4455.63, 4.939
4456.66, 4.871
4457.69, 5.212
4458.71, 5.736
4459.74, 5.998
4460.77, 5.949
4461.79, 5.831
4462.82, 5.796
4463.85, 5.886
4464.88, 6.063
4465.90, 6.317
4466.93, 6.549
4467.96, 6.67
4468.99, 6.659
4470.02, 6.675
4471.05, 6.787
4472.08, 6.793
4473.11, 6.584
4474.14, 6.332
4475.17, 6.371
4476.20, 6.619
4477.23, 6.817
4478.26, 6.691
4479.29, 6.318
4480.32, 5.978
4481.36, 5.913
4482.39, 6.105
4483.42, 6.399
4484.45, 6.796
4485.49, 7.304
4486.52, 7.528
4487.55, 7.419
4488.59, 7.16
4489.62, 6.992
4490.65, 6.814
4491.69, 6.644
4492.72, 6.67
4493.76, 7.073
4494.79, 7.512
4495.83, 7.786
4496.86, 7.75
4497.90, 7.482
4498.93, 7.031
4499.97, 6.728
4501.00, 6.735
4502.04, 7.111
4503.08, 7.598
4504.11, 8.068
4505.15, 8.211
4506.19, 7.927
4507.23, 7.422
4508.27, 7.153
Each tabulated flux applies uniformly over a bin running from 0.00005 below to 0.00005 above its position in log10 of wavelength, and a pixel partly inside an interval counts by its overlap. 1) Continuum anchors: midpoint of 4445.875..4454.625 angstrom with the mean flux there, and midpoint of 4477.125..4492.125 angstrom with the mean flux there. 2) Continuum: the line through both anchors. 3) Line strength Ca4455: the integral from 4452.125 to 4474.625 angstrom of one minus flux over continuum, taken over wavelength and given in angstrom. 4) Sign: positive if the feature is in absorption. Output 2.4 angstrom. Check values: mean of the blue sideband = 6.82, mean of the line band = 6.06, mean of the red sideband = 6.72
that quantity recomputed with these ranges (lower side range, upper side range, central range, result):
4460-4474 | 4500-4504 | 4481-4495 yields 0.0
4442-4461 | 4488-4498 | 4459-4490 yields 1.5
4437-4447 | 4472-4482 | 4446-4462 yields 0.9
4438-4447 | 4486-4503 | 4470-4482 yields 0.9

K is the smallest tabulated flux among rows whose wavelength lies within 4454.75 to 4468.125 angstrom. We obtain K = 4.871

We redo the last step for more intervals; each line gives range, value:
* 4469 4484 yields 5.913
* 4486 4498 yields 6.644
